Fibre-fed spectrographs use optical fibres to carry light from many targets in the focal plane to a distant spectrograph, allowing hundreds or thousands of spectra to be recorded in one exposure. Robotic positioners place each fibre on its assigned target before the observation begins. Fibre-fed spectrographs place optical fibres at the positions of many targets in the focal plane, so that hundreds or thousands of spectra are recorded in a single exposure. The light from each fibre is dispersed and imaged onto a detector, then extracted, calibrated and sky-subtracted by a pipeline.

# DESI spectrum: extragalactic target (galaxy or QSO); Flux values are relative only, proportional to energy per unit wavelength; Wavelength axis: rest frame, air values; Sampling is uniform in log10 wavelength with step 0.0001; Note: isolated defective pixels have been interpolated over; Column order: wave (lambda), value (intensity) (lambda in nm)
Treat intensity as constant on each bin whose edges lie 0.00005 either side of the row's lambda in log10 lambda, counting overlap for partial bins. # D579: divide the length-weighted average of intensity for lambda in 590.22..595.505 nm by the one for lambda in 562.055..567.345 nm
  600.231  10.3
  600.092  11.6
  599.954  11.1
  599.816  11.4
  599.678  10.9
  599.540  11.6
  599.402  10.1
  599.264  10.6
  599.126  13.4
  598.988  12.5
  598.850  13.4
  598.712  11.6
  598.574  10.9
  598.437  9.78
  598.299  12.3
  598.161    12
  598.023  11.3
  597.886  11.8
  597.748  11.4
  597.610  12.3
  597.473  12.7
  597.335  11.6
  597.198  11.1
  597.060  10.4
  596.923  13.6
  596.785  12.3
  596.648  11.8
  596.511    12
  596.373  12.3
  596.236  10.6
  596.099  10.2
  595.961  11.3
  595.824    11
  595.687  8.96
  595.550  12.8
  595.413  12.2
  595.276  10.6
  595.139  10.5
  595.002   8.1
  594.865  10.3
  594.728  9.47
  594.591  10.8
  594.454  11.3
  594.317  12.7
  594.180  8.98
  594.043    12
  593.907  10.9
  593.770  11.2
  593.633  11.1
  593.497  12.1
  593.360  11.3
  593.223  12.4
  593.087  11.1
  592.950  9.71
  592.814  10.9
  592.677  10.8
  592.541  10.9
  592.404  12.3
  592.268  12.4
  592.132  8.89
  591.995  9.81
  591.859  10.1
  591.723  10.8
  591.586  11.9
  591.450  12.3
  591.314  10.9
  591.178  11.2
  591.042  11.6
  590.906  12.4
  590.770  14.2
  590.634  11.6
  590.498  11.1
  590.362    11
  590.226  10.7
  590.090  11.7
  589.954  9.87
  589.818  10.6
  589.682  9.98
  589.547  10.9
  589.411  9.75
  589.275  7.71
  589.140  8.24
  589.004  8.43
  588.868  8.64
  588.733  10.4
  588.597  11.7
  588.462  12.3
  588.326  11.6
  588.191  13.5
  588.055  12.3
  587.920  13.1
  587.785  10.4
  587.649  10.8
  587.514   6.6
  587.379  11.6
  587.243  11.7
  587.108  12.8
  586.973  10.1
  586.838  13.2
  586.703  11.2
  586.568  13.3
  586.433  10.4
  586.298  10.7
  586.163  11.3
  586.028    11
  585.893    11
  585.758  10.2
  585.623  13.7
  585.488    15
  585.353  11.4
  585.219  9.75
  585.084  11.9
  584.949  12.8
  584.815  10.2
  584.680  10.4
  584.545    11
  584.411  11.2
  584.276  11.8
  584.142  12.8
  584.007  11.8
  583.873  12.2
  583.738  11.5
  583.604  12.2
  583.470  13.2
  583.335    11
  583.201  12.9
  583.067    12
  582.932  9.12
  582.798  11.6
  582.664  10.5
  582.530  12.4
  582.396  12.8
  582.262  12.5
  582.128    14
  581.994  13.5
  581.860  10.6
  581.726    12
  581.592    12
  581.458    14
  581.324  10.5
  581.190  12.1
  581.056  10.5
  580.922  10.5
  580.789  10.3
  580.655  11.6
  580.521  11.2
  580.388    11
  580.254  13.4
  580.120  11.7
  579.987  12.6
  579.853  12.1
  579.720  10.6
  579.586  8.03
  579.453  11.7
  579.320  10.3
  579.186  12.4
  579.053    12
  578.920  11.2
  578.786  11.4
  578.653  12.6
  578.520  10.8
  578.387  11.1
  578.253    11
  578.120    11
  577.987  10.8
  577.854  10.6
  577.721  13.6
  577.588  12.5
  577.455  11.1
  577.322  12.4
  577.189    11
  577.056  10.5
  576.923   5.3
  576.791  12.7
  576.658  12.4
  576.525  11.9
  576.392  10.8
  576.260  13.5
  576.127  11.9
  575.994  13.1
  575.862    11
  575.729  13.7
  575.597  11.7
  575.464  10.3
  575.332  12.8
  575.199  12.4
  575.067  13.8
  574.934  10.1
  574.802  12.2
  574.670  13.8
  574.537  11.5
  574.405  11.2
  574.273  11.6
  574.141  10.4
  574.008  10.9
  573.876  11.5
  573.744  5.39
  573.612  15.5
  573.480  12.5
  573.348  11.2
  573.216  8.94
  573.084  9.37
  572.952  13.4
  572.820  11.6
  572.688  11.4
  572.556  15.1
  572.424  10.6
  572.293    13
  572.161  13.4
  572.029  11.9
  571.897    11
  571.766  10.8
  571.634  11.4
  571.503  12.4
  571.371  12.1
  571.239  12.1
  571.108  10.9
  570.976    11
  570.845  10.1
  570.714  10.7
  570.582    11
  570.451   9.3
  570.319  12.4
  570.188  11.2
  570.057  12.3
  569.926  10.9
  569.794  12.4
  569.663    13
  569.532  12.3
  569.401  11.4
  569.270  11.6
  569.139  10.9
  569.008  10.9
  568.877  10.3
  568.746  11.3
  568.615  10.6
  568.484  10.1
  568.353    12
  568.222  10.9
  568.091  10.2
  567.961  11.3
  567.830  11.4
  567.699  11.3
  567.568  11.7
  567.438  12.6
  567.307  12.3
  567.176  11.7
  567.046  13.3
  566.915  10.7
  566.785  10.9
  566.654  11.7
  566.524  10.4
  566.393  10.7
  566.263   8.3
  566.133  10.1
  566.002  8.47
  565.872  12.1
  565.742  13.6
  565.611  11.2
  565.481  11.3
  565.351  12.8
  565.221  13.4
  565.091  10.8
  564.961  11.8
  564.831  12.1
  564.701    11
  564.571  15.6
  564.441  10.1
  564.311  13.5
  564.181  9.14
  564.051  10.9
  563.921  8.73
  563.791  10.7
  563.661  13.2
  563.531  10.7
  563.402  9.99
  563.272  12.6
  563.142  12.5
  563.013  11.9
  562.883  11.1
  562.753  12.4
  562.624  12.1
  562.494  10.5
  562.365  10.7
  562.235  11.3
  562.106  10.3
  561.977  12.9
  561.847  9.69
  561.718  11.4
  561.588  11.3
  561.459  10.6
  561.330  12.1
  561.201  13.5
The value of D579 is 0.98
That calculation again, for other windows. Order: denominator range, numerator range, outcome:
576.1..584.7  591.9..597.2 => 0.96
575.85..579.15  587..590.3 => 0.93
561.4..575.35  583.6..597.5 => 0.98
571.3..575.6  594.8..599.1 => 0.98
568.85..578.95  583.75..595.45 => 0.96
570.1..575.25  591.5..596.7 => 0.95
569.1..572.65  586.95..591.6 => 0.94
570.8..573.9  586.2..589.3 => 0.95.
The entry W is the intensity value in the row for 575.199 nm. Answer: 12.4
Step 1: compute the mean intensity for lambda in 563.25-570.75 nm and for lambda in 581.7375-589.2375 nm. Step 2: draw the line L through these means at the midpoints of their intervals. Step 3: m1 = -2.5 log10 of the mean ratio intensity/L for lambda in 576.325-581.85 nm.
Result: 0.009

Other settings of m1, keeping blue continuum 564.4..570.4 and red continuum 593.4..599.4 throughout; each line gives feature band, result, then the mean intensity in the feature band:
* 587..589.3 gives 0.06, 10.7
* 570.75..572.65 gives -0.04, 11.8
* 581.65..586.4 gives -0.03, 11.8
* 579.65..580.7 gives -0.03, 11.8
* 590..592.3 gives 0.01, 11.3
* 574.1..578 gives -0.03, 11.7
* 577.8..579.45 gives 0.01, 11.3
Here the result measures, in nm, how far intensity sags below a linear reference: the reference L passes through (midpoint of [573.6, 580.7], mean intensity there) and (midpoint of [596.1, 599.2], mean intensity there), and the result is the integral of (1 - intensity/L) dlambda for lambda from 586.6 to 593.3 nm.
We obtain 0.40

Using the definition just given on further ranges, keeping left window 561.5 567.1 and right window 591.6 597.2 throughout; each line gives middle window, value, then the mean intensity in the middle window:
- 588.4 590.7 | 0.17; 10.3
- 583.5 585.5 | -0.10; 11.7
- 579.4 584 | -0.22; 11.7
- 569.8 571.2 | 0.03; 11.1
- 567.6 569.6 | 0.03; 11.1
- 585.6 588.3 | -0.07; 11.4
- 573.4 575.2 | -0.06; 11.6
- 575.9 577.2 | -0.01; 11.3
